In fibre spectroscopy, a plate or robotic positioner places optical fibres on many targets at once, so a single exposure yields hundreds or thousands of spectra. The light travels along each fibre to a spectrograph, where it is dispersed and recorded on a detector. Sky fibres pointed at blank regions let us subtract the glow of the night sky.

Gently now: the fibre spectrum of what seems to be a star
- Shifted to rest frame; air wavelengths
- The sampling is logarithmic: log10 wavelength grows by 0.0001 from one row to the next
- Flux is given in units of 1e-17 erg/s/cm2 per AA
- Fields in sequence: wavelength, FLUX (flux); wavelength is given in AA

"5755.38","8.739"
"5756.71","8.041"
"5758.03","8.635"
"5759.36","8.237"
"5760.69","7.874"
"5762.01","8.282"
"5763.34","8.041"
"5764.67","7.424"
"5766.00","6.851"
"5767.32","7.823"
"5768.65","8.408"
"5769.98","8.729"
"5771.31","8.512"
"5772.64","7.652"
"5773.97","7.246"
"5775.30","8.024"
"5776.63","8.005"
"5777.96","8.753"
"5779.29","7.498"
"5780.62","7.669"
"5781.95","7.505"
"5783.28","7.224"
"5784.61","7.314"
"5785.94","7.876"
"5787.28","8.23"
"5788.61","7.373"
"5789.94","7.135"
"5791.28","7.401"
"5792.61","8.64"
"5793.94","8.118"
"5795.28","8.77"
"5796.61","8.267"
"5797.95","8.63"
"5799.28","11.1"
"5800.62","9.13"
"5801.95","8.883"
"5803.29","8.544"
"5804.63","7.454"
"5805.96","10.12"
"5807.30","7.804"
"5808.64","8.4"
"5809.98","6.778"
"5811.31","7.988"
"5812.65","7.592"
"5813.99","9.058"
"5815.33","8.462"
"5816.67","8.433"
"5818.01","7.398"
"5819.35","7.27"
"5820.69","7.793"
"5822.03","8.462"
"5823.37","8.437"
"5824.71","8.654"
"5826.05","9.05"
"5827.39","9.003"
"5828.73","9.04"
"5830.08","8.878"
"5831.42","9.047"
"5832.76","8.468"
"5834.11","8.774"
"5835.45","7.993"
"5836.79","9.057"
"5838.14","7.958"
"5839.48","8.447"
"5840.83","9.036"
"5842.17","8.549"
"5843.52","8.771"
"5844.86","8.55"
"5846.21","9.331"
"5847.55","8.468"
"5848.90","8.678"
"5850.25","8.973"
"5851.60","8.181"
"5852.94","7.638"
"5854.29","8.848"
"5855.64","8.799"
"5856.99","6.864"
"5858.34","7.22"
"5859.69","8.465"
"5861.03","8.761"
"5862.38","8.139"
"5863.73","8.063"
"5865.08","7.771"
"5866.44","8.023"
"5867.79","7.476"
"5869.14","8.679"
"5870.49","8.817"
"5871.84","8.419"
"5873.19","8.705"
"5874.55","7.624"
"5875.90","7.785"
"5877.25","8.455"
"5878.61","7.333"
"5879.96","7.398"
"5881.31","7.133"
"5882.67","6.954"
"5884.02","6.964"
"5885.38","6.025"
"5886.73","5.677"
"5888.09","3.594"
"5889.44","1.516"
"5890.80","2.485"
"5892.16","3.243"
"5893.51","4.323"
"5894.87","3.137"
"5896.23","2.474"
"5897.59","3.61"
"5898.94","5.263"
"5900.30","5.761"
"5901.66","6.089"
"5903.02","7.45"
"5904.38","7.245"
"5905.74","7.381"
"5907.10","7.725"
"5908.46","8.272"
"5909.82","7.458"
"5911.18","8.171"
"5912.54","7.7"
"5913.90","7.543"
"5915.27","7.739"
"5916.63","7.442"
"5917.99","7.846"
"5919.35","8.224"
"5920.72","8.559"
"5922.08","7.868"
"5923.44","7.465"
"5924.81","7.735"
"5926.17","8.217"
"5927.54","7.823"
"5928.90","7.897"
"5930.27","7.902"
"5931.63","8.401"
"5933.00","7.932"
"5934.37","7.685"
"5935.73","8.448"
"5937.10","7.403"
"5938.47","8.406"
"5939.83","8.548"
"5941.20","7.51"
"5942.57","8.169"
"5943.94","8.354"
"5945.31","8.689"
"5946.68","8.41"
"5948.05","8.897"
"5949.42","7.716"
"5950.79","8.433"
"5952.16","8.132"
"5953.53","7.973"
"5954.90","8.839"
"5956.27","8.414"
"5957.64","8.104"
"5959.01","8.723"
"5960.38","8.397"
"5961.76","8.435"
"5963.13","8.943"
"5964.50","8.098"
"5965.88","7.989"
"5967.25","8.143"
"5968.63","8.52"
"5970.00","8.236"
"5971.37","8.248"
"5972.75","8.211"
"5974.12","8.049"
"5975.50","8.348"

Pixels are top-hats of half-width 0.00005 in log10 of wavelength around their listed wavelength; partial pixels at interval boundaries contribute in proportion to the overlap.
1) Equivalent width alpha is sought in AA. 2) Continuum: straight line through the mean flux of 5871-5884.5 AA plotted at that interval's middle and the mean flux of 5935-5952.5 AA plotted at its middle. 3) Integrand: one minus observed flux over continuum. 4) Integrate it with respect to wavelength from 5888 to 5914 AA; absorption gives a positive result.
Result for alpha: 7.9 AA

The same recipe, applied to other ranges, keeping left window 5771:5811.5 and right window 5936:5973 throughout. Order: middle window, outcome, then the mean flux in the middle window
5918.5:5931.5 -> 0.4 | 7.98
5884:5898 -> 7.6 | 3.77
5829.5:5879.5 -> -0.9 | 8.35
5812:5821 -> 0.2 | 8.01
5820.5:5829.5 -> -0.6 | 8.68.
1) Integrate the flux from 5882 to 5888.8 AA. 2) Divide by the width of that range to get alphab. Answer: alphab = 5.82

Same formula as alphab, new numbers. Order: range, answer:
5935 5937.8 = 7.93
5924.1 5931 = 7.92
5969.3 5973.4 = 8.24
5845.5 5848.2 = 8.91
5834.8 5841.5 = 8.5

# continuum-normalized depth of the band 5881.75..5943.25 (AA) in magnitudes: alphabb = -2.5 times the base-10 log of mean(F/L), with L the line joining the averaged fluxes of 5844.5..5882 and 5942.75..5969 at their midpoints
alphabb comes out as 0.223 mag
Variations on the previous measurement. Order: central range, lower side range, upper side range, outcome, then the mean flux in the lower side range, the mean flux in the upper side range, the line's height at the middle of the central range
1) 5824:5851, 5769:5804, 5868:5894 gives -0.21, 8.16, 6.41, 7.22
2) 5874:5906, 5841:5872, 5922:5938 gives 0.41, 8.34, 7.9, 8.14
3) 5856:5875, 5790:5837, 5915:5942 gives 0.02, 8.46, 7.96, 8.23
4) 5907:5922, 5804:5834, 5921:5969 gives 0.05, 8.35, 8.19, 8.23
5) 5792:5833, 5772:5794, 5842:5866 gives -0.07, 7.74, 8.33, 7.98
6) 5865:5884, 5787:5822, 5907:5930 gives 0.02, 8.26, 7.87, 8.02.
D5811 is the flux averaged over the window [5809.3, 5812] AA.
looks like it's 7.4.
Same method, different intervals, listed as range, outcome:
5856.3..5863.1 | 7.9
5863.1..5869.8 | 7.99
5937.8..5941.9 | 8.16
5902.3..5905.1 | 7.33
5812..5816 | 8.37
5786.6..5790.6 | 7.58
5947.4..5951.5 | 8.34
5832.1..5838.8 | 8.44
